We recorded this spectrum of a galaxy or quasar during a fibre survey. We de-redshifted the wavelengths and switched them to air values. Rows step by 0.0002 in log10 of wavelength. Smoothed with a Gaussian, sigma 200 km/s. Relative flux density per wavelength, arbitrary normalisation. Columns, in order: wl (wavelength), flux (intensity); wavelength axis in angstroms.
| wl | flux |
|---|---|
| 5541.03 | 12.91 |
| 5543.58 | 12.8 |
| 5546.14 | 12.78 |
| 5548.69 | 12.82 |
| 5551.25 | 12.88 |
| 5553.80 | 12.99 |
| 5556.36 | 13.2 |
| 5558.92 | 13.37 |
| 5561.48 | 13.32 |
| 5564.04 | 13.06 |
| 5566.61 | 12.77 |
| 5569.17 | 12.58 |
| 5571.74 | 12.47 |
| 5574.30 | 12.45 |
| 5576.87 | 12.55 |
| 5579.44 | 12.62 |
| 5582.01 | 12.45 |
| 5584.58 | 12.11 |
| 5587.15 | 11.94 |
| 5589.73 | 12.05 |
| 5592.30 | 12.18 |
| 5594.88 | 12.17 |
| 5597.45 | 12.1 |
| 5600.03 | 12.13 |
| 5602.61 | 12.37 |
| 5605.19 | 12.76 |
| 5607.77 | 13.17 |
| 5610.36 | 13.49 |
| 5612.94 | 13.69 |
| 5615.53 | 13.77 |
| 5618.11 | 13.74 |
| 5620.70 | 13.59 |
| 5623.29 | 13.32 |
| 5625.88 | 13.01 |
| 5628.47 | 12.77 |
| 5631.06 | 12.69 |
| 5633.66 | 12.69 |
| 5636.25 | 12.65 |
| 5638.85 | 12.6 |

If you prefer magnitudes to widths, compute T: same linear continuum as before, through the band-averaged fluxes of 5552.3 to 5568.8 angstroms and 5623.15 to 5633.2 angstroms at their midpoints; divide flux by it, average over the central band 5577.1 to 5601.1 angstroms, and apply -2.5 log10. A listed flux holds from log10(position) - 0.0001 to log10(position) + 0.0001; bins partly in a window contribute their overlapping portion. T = 0.068 mag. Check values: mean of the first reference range 13.1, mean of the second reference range 12.9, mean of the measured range 12.2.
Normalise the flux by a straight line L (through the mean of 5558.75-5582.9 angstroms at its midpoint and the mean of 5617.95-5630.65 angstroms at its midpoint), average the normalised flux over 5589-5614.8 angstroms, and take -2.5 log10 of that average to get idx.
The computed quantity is 0.03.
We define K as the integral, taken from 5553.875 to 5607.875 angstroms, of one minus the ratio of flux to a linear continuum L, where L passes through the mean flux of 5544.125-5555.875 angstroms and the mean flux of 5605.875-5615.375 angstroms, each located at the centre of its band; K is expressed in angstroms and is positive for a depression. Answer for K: 2.5 angstroms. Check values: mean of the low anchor 12.9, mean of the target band 12.6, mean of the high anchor 13.4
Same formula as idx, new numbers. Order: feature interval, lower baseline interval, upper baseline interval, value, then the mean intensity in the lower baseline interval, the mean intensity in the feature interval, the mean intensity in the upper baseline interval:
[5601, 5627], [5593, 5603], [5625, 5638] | -0.070 mag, 12.2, 13.3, 12.7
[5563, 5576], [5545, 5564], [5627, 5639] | 0.029 mag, 13.1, 12.7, 12.7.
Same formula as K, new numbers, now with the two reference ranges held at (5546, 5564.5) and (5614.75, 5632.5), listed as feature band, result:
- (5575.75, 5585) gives 0.5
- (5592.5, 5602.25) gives 0.8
